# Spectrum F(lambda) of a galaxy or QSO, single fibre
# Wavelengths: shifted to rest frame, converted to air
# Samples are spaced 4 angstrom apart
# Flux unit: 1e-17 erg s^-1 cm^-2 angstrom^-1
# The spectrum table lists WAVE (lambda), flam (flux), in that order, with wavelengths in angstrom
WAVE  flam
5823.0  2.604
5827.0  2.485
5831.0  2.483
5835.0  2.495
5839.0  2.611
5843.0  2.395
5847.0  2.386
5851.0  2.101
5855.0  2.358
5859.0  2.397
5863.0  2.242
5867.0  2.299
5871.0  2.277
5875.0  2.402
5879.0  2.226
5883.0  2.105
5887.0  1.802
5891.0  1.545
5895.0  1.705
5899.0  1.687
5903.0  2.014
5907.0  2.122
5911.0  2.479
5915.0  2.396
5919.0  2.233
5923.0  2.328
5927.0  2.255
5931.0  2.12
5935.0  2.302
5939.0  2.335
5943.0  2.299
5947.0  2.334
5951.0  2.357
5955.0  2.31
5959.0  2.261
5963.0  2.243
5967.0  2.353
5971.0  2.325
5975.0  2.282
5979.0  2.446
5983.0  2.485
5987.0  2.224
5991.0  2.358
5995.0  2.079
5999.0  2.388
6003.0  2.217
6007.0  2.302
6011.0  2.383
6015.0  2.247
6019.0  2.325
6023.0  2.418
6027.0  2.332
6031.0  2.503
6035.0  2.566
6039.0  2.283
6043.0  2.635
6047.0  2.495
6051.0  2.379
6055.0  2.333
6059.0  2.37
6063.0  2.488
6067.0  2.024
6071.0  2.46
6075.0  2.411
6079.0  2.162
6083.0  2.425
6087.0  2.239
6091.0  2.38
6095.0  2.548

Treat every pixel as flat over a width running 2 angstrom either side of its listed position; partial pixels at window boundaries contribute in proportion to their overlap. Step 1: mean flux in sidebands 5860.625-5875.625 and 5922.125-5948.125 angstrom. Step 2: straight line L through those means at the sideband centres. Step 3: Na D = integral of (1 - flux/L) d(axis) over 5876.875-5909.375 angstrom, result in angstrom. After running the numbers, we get 5.4 angstrom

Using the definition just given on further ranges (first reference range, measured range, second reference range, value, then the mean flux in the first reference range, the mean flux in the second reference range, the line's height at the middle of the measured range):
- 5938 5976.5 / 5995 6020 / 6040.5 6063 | 0.9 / 2.31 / 2.44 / 2.38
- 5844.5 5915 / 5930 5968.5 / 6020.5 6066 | -0.6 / 2.14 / 2.43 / 2.26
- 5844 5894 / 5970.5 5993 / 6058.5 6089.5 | -1.0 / 2.17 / 2.32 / 2.25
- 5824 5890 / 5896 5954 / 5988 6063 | 2.7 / 2.31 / 2.37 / 2.33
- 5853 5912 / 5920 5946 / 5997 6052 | -0.8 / 2.1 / 2.39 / 2.21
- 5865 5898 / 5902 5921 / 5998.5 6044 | -1.4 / 2.03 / 2.38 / 2.11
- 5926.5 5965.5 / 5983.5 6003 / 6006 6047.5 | 0.7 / 2.28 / 2.41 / 2.36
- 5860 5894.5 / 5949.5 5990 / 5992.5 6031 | -1.5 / 2.1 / 2.31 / 2.25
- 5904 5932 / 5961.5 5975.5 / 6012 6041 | 0.1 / 2.27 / 2.38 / 2.32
